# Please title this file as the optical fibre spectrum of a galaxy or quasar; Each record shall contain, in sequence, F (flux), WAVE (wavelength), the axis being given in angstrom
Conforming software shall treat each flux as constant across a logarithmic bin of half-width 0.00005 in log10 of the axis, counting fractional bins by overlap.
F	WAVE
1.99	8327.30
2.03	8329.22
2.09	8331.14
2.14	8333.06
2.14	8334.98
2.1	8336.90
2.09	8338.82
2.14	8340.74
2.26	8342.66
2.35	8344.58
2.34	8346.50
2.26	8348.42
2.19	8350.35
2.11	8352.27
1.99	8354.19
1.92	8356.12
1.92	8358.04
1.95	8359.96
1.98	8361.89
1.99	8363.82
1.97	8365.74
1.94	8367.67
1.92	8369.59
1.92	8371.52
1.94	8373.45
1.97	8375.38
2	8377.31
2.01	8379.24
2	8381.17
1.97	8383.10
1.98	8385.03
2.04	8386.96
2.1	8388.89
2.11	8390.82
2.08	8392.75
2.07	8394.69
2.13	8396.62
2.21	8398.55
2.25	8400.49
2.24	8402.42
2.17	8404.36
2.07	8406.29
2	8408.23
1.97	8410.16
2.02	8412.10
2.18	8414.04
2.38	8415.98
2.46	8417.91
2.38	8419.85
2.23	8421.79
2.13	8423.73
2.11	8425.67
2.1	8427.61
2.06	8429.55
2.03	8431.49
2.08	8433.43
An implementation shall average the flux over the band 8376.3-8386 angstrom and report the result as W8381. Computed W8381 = 1.99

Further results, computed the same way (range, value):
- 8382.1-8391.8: 2.04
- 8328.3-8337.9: 2.1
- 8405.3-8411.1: 2.02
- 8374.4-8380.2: 1.99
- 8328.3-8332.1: 2.06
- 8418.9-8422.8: 2.3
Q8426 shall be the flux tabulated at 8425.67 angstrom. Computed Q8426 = 2.11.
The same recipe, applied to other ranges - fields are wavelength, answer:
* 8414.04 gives 2.18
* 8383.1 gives 1.97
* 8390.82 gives 2.11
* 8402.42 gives 2.24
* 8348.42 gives 2.26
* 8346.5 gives 2.34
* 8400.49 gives 2.25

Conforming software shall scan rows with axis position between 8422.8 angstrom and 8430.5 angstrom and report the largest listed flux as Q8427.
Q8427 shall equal 2.13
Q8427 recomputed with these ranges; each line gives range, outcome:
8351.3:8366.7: 2.11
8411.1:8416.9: 2.38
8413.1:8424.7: 2.46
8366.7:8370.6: 1.94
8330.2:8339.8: 2.14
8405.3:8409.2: 2.07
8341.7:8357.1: 2.35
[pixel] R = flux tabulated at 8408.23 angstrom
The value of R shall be 2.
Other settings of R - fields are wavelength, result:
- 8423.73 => 2.13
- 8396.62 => 2.13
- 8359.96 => 1.95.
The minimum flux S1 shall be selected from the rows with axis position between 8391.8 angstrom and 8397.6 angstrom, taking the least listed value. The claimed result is 2.07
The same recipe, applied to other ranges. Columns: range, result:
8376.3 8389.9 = 1.97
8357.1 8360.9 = 1.92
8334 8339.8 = 2.09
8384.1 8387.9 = 1.98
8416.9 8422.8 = 2.23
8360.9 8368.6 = 1.94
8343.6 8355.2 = 1.99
